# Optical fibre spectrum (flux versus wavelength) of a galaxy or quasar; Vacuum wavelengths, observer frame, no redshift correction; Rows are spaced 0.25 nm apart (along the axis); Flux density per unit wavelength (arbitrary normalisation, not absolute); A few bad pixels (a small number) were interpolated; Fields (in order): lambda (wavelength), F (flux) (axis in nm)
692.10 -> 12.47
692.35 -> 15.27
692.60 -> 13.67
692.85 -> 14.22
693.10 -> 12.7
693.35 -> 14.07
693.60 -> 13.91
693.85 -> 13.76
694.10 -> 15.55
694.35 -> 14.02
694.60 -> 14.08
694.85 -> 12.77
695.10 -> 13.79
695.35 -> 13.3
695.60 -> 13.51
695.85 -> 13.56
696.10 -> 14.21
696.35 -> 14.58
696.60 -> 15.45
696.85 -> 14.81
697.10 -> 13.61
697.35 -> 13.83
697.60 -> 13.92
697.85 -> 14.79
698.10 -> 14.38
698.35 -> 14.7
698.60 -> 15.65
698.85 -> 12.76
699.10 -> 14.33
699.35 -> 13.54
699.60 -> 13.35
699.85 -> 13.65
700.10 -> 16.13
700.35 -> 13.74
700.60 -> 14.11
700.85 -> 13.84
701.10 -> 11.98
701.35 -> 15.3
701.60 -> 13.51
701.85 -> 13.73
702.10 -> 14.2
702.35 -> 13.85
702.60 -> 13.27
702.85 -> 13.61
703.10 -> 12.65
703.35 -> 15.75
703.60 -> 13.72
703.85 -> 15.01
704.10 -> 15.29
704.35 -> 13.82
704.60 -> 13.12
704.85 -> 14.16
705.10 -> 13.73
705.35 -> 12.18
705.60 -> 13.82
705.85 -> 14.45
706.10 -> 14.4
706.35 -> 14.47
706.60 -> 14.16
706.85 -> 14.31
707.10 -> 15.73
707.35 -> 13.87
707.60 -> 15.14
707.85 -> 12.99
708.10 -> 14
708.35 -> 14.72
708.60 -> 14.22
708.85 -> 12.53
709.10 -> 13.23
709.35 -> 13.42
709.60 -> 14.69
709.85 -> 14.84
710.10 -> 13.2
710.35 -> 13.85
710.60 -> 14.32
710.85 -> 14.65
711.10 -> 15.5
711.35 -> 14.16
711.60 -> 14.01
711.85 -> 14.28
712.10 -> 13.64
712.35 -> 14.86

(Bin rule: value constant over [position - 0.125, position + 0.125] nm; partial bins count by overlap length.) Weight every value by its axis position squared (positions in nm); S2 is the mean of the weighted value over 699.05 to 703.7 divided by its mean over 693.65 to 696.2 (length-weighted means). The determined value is 1.02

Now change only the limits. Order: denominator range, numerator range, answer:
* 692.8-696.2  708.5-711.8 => 1.06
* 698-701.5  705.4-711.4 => 1.03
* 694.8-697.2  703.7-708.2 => 1.04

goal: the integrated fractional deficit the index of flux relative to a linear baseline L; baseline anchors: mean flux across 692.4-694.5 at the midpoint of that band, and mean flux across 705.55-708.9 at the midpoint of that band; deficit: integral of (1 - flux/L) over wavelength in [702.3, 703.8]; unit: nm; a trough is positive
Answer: 0.03 nm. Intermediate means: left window 14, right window 14.2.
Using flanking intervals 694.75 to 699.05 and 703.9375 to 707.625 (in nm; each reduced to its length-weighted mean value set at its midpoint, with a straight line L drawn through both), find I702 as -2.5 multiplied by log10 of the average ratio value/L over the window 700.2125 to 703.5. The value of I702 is 0.02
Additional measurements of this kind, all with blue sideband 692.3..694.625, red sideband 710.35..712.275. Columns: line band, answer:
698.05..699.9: 0.009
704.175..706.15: 0.041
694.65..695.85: 0.056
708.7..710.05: 0.046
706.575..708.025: -0.006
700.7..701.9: 0.041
